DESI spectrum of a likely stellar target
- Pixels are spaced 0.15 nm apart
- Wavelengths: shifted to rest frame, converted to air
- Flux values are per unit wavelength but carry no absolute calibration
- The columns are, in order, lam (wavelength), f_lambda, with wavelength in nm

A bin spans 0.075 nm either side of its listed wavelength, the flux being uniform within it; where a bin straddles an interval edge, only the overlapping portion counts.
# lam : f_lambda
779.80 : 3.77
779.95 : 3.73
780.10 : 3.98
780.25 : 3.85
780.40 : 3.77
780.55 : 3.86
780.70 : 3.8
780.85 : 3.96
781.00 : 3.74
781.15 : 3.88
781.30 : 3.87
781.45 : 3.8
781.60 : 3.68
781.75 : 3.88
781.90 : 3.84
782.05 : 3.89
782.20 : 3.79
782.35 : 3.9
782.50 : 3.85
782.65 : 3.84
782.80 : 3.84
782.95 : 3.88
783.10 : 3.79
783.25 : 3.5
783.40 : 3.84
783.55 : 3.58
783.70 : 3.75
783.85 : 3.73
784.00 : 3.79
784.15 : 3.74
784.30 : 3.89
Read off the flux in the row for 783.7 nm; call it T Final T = 3.75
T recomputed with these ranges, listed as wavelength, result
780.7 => 3.8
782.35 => 3.9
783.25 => 3.5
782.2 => 3.79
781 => 3.74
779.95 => 3.73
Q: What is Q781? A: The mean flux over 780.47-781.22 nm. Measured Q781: 3.85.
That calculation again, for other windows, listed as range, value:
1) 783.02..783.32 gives 3.65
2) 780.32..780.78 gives 3.81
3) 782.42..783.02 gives 3.85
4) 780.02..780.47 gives 3.87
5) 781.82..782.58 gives 3.85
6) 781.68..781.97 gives 3.86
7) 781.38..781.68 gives 3.74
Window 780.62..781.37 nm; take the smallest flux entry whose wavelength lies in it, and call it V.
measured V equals 3.74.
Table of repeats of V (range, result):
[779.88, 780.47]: 3.73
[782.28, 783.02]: 3.84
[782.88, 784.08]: 3.5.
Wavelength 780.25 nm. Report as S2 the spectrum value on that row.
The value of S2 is 3.85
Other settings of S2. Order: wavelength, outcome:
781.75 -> 3.88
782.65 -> 3.84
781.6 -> 3.68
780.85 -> 3.96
